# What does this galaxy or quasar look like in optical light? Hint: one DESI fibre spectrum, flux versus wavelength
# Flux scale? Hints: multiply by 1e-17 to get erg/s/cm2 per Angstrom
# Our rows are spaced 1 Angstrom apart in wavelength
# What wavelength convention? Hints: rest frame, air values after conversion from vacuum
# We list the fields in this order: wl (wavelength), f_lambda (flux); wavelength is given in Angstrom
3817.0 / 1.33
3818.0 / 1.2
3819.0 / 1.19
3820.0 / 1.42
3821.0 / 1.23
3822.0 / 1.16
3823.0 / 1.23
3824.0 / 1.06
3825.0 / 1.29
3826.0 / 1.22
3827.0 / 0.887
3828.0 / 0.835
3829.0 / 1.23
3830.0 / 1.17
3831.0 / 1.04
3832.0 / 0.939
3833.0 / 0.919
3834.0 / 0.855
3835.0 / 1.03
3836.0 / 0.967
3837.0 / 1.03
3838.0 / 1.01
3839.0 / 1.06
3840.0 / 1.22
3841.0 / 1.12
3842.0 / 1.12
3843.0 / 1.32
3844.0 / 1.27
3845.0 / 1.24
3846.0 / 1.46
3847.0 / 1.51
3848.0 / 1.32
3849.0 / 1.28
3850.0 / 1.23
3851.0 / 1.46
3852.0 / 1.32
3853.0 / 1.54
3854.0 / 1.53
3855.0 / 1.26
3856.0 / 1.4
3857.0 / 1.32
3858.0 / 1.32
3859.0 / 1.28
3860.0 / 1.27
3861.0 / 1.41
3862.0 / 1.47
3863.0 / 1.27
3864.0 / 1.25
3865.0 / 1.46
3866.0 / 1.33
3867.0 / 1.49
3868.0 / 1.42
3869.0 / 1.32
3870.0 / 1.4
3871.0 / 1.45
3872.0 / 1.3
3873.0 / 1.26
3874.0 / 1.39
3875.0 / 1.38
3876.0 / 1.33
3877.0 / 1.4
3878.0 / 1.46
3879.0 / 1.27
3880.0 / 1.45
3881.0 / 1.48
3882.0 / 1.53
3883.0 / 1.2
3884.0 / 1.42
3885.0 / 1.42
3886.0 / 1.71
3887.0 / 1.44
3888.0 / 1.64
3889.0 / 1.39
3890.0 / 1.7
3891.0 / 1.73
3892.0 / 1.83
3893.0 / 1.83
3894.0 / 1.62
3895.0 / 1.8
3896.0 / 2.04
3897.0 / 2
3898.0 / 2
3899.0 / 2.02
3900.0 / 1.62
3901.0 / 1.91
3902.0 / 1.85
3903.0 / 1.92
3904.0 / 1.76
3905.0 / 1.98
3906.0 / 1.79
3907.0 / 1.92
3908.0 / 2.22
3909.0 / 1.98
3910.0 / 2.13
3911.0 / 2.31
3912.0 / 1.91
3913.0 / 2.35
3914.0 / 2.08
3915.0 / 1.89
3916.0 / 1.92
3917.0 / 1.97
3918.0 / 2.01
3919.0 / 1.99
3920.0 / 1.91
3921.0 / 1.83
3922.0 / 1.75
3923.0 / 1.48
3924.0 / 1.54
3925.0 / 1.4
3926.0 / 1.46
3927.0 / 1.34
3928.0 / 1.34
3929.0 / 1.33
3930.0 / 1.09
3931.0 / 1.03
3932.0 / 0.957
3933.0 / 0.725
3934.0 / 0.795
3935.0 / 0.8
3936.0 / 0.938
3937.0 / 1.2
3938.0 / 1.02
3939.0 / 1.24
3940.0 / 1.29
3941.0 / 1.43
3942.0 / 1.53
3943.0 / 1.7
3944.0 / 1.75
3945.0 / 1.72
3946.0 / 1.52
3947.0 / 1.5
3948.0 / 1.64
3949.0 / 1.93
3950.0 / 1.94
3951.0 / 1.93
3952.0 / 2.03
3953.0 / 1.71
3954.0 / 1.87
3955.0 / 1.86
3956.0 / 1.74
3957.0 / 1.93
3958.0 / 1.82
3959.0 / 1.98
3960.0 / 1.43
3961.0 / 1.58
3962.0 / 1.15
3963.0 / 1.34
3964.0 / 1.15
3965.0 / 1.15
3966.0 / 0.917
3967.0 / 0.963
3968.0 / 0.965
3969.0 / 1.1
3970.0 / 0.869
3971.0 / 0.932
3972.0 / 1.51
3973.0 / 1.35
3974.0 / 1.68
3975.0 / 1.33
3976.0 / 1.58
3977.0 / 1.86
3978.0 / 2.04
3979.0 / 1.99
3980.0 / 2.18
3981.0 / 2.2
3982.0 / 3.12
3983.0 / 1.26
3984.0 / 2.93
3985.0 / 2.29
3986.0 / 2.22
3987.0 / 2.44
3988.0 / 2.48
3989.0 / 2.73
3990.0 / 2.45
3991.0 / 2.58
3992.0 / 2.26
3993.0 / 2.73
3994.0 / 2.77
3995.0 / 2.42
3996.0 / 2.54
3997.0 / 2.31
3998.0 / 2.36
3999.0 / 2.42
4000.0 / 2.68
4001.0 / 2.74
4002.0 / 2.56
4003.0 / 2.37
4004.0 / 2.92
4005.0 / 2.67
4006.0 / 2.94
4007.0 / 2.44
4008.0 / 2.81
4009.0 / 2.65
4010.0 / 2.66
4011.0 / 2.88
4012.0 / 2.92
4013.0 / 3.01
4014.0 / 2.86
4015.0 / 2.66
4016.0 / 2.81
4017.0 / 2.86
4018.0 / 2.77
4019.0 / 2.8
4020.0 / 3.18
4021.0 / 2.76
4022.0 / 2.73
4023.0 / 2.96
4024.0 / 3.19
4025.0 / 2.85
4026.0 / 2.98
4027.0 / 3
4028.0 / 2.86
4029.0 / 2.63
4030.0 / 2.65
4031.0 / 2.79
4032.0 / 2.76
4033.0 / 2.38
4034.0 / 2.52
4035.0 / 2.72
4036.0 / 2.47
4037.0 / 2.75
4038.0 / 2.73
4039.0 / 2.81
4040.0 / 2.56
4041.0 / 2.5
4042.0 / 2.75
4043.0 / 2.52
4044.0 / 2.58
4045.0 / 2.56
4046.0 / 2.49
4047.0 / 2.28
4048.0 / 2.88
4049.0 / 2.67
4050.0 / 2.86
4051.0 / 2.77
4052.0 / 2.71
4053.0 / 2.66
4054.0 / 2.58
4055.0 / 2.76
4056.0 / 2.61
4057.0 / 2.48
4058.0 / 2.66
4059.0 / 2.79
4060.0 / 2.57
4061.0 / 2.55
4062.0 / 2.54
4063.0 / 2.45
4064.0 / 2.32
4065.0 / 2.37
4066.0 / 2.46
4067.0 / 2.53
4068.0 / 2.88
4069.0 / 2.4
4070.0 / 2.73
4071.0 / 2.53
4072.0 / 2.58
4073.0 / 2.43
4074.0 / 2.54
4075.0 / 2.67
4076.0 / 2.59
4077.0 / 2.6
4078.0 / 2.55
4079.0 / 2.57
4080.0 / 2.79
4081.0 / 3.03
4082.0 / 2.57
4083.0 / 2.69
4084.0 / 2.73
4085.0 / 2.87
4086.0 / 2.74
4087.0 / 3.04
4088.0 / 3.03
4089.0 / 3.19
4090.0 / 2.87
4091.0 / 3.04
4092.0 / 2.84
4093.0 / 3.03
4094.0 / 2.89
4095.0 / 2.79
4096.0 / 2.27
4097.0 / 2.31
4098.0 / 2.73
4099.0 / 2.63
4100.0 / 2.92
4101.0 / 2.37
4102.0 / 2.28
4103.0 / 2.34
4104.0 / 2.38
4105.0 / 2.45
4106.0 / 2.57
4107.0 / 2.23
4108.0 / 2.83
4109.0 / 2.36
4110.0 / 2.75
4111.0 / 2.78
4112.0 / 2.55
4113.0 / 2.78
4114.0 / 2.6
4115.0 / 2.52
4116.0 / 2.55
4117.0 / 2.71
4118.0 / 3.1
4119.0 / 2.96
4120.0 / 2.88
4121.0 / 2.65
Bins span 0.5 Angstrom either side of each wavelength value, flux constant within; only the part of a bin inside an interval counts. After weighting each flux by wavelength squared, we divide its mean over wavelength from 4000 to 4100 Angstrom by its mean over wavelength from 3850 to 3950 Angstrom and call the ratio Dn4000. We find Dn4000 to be 1.9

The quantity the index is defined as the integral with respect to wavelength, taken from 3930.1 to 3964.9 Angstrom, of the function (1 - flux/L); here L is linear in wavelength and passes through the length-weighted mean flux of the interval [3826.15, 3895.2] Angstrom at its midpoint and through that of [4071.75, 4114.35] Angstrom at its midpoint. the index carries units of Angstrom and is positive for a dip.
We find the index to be 7.0 Angstrom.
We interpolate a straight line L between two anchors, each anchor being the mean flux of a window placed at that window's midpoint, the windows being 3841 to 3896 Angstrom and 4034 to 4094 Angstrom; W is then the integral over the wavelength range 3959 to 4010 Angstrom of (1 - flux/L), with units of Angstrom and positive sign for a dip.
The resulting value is 3.1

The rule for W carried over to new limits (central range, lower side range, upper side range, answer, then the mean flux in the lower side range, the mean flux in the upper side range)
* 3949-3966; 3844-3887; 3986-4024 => 4.4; 1.38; 2.68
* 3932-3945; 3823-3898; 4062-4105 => 4.3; 1.35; 2.65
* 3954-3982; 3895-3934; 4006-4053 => 8.5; 1.74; 2.74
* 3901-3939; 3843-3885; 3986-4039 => 4.6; 1.37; 2.7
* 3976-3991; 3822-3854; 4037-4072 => -1.0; 1.17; 2.61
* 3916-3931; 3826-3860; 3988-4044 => 2.3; 1.2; 2.7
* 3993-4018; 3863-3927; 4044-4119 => -4.7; 1.68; 2.65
